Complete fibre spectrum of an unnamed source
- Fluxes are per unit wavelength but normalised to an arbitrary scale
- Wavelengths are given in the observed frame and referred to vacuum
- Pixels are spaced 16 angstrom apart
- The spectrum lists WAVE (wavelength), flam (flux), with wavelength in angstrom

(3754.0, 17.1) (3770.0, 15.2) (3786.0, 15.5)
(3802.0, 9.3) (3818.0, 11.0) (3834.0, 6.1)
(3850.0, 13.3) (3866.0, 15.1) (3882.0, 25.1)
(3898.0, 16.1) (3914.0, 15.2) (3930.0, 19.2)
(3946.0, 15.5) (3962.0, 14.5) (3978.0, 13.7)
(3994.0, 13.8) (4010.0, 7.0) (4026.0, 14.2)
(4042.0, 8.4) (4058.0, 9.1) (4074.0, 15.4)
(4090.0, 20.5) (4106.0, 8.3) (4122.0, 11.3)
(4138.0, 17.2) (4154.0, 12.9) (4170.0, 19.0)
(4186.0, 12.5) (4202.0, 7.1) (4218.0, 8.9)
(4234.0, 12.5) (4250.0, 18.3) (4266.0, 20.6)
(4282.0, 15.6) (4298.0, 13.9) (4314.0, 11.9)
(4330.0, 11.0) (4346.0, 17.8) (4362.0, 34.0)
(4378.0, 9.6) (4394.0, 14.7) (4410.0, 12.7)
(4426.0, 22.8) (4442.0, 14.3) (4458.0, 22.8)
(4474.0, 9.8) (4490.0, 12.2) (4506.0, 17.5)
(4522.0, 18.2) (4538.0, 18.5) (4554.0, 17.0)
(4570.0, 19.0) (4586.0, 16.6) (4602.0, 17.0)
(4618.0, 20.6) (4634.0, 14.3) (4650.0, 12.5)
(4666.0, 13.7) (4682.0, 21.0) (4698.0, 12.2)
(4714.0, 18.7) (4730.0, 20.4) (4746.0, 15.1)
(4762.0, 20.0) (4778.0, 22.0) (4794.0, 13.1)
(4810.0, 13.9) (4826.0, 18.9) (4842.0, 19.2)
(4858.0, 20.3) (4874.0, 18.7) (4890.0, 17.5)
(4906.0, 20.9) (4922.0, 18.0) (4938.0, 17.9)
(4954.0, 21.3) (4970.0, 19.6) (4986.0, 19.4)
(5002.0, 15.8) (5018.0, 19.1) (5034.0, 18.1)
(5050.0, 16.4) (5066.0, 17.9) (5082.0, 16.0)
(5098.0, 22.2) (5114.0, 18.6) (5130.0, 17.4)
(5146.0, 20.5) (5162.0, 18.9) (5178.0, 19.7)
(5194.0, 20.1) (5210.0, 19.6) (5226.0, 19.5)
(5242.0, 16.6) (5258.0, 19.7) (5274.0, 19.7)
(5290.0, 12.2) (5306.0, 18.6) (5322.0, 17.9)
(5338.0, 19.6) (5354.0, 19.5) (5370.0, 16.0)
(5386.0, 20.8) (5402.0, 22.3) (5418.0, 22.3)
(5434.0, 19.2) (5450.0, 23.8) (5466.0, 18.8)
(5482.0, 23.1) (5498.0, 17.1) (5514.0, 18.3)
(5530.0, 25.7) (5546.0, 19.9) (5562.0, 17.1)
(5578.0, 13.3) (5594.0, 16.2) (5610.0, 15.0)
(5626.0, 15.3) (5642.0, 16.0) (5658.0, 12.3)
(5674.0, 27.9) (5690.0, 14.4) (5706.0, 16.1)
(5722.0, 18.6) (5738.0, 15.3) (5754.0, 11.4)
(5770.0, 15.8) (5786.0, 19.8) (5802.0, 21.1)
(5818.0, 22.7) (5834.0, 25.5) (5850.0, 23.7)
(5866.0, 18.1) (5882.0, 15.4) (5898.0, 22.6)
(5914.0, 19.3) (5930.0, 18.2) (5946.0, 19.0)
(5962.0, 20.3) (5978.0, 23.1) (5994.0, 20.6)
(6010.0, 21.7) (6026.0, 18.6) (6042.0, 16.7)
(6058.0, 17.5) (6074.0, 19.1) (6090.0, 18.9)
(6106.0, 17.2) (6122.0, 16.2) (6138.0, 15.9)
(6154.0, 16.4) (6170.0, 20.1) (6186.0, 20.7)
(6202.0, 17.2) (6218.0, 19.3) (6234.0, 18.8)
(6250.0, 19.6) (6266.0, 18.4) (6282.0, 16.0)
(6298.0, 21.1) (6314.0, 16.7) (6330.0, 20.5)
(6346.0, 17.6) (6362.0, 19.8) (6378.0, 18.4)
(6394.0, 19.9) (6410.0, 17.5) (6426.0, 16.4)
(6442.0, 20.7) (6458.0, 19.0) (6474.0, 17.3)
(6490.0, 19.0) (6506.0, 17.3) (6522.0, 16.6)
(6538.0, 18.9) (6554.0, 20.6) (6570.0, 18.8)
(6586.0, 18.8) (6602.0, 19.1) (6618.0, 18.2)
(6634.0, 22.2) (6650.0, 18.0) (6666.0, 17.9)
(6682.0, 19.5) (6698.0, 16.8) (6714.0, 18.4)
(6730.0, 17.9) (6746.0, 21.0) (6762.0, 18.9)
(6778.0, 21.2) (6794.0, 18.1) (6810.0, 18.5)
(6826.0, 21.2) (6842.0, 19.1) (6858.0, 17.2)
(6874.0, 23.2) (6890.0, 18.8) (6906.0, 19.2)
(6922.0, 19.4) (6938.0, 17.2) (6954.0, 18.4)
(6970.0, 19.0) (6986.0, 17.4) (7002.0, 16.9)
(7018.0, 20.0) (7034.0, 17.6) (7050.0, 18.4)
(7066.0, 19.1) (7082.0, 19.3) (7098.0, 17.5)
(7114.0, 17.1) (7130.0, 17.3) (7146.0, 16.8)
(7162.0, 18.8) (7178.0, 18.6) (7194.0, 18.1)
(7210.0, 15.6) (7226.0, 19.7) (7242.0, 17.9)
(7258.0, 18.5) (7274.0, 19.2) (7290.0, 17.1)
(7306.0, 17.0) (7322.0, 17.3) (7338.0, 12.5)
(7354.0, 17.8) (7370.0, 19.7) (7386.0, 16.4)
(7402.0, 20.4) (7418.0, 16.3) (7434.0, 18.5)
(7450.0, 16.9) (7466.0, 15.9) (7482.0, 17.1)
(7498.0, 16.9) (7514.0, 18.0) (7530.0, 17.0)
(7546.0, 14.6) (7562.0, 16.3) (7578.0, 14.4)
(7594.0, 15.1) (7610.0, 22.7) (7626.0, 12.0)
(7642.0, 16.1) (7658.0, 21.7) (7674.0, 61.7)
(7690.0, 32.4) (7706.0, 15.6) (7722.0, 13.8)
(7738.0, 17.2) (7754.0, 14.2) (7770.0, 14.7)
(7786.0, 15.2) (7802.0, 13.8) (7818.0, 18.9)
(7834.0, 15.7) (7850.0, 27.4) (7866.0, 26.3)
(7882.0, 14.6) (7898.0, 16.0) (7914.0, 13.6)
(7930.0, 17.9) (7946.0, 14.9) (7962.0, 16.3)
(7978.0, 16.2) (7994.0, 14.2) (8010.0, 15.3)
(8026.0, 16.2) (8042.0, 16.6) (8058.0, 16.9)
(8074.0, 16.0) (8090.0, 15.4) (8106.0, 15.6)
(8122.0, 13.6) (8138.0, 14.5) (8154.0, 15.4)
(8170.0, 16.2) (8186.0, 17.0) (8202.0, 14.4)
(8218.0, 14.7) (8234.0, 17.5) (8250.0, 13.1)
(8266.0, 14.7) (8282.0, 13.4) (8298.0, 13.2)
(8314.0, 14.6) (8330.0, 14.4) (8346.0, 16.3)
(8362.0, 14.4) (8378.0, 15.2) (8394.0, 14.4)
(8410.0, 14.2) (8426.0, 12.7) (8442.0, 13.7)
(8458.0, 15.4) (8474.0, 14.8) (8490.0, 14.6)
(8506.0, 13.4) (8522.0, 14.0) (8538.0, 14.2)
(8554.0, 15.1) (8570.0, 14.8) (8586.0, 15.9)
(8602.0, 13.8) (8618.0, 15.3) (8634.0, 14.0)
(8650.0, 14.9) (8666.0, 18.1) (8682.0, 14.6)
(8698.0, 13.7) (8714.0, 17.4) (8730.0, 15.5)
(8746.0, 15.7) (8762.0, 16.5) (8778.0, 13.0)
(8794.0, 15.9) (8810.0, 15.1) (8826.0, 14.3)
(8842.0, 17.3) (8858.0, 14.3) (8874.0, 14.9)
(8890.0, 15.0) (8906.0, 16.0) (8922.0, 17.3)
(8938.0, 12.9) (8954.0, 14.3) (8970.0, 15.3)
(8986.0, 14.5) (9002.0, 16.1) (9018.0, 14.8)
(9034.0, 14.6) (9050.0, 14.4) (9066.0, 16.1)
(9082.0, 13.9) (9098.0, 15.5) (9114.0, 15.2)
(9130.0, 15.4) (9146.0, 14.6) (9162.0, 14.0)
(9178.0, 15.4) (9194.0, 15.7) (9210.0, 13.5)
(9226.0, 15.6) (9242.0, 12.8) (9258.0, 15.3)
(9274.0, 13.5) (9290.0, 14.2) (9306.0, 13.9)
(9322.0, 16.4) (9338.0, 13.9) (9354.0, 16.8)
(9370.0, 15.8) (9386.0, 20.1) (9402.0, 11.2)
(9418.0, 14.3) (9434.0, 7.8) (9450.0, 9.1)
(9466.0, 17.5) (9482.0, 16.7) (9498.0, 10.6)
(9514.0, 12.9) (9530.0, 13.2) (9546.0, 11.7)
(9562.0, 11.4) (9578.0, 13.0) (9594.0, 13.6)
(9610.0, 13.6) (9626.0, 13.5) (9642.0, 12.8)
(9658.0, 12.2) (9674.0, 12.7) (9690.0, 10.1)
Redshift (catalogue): 0.17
